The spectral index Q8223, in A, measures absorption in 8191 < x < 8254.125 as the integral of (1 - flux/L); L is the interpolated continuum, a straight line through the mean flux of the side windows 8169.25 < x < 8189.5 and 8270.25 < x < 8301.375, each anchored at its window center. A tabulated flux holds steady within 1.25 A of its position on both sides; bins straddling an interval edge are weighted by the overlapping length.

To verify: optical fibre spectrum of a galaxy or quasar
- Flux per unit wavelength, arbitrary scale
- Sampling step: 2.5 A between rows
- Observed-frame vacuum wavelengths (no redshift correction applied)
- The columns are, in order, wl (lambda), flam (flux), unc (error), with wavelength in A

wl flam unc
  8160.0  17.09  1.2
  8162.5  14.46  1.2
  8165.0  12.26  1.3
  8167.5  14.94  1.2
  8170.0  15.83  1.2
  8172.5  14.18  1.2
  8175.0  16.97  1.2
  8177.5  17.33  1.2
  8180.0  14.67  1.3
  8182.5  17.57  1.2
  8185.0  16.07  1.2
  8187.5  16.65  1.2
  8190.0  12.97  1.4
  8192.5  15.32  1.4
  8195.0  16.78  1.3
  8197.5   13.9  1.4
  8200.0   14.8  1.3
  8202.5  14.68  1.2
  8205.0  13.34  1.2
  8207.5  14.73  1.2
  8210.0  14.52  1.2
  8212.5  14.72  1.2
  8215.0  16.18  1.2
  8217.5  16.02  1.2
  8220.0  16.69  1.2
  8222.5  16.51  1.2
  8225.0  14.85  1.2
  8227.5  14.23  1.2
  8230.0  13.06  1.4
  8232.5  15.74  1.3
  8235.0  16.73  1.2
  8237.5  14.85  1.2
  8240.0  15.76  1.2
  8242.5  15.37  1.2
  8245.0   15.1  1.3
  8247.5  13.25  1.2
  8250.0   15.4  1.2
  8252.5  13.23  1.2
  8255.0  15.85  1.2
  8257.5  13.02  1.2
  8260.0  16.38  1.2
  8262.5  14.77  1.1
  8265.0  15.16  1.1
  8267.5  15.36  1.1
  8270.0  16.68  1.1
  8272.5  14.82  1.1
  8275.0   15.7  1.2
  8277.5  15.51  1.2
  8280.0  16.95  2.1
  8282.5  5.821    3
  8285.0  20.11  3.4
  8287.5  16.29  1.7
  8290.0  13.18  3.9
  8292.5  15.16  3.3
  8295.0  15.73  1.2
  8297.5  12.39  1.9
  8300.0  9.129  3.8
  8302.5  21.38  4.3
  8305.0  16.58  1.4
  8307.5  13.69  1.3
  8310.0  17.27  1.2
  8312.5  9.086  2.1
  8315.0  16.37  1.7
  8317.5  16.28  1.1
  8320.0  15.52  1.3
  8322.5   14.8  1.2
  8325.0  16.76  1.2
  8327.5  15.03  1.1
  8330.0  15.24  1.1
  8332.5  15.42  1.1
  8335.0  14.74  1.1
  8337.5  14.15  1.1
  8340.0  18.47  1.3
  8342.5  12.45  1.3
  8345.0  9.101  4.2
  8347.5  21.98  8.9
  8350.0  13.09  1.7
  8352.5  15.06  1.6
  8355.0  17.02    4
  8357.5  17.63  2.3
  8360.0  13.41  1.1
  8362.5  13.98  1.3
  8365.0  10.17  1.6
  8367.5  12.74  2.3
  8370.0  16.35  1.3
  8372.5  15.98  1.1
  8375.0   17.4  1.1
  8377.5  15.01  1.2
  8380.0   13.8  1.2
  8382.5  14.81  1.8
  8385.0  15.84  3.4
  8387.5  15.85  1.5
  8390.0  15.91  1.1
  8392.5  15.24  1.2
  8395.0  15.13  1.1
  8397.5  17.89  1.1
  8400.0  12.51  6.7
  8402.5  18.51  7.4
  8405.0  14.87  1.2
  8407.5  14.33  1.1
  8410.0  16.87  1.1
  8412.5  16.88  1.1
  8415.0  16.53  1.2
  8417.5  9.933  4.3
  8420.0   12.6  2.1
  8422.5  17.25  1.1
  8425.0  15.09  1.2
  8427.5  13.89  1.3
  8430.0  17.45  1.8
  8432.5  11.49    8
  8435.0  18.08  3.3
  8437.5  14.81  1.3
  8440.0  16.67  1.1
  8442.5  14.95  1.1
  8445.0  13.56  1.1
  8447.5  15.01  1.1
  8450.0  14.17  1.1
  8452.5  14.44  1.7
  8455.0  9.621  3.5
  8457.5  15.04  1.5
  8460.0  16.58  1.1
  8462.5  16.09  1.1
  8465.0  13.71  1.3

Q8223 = 1.3 A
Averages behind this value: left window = 16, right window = 14.3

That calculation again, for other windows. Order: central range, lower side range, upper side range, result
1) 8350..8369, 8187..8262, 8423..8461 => 0.79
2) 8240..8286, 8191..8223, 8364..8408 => 0.85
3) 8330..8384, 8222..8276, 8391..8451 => 0.78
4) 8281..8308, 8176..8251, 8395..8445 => 1.27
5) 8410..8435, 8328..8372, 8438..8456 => -0.95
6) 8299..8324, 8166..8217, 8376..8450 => 0.25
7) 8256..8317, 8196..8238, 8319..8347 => 0.30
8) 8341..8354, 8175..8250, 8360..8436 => 0.55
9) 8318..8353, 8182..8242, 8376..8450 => 0.13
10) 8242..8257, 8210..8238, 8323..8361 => 0.77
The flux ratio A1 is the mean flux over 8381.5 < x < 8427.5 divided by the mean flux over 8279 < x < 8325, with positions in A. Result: 1.0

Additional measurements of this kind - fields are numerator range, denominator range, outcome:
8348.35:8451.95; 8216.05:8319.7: 1.00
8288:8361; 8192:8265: 1.00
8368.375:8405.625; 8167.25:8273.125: 1.03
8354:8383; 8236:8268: 1.00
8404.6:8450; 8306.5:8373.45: 1.01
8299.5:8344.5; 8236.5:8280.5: 1.00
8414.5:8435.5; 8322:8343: 0.95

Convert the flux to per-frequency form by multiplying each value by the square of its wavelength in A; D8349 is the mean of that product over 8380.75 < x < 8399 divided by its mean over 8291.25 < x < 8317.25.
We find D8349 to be 1.09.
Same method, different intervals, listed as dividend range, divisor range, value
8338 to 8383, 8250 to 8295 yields 1.02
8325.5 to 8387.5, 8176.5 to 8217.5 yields 1.02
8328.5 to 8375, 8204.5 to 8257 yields 1.02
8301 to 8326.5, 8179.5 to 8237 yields 1.06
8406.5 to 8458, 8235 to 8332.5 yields 1.01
